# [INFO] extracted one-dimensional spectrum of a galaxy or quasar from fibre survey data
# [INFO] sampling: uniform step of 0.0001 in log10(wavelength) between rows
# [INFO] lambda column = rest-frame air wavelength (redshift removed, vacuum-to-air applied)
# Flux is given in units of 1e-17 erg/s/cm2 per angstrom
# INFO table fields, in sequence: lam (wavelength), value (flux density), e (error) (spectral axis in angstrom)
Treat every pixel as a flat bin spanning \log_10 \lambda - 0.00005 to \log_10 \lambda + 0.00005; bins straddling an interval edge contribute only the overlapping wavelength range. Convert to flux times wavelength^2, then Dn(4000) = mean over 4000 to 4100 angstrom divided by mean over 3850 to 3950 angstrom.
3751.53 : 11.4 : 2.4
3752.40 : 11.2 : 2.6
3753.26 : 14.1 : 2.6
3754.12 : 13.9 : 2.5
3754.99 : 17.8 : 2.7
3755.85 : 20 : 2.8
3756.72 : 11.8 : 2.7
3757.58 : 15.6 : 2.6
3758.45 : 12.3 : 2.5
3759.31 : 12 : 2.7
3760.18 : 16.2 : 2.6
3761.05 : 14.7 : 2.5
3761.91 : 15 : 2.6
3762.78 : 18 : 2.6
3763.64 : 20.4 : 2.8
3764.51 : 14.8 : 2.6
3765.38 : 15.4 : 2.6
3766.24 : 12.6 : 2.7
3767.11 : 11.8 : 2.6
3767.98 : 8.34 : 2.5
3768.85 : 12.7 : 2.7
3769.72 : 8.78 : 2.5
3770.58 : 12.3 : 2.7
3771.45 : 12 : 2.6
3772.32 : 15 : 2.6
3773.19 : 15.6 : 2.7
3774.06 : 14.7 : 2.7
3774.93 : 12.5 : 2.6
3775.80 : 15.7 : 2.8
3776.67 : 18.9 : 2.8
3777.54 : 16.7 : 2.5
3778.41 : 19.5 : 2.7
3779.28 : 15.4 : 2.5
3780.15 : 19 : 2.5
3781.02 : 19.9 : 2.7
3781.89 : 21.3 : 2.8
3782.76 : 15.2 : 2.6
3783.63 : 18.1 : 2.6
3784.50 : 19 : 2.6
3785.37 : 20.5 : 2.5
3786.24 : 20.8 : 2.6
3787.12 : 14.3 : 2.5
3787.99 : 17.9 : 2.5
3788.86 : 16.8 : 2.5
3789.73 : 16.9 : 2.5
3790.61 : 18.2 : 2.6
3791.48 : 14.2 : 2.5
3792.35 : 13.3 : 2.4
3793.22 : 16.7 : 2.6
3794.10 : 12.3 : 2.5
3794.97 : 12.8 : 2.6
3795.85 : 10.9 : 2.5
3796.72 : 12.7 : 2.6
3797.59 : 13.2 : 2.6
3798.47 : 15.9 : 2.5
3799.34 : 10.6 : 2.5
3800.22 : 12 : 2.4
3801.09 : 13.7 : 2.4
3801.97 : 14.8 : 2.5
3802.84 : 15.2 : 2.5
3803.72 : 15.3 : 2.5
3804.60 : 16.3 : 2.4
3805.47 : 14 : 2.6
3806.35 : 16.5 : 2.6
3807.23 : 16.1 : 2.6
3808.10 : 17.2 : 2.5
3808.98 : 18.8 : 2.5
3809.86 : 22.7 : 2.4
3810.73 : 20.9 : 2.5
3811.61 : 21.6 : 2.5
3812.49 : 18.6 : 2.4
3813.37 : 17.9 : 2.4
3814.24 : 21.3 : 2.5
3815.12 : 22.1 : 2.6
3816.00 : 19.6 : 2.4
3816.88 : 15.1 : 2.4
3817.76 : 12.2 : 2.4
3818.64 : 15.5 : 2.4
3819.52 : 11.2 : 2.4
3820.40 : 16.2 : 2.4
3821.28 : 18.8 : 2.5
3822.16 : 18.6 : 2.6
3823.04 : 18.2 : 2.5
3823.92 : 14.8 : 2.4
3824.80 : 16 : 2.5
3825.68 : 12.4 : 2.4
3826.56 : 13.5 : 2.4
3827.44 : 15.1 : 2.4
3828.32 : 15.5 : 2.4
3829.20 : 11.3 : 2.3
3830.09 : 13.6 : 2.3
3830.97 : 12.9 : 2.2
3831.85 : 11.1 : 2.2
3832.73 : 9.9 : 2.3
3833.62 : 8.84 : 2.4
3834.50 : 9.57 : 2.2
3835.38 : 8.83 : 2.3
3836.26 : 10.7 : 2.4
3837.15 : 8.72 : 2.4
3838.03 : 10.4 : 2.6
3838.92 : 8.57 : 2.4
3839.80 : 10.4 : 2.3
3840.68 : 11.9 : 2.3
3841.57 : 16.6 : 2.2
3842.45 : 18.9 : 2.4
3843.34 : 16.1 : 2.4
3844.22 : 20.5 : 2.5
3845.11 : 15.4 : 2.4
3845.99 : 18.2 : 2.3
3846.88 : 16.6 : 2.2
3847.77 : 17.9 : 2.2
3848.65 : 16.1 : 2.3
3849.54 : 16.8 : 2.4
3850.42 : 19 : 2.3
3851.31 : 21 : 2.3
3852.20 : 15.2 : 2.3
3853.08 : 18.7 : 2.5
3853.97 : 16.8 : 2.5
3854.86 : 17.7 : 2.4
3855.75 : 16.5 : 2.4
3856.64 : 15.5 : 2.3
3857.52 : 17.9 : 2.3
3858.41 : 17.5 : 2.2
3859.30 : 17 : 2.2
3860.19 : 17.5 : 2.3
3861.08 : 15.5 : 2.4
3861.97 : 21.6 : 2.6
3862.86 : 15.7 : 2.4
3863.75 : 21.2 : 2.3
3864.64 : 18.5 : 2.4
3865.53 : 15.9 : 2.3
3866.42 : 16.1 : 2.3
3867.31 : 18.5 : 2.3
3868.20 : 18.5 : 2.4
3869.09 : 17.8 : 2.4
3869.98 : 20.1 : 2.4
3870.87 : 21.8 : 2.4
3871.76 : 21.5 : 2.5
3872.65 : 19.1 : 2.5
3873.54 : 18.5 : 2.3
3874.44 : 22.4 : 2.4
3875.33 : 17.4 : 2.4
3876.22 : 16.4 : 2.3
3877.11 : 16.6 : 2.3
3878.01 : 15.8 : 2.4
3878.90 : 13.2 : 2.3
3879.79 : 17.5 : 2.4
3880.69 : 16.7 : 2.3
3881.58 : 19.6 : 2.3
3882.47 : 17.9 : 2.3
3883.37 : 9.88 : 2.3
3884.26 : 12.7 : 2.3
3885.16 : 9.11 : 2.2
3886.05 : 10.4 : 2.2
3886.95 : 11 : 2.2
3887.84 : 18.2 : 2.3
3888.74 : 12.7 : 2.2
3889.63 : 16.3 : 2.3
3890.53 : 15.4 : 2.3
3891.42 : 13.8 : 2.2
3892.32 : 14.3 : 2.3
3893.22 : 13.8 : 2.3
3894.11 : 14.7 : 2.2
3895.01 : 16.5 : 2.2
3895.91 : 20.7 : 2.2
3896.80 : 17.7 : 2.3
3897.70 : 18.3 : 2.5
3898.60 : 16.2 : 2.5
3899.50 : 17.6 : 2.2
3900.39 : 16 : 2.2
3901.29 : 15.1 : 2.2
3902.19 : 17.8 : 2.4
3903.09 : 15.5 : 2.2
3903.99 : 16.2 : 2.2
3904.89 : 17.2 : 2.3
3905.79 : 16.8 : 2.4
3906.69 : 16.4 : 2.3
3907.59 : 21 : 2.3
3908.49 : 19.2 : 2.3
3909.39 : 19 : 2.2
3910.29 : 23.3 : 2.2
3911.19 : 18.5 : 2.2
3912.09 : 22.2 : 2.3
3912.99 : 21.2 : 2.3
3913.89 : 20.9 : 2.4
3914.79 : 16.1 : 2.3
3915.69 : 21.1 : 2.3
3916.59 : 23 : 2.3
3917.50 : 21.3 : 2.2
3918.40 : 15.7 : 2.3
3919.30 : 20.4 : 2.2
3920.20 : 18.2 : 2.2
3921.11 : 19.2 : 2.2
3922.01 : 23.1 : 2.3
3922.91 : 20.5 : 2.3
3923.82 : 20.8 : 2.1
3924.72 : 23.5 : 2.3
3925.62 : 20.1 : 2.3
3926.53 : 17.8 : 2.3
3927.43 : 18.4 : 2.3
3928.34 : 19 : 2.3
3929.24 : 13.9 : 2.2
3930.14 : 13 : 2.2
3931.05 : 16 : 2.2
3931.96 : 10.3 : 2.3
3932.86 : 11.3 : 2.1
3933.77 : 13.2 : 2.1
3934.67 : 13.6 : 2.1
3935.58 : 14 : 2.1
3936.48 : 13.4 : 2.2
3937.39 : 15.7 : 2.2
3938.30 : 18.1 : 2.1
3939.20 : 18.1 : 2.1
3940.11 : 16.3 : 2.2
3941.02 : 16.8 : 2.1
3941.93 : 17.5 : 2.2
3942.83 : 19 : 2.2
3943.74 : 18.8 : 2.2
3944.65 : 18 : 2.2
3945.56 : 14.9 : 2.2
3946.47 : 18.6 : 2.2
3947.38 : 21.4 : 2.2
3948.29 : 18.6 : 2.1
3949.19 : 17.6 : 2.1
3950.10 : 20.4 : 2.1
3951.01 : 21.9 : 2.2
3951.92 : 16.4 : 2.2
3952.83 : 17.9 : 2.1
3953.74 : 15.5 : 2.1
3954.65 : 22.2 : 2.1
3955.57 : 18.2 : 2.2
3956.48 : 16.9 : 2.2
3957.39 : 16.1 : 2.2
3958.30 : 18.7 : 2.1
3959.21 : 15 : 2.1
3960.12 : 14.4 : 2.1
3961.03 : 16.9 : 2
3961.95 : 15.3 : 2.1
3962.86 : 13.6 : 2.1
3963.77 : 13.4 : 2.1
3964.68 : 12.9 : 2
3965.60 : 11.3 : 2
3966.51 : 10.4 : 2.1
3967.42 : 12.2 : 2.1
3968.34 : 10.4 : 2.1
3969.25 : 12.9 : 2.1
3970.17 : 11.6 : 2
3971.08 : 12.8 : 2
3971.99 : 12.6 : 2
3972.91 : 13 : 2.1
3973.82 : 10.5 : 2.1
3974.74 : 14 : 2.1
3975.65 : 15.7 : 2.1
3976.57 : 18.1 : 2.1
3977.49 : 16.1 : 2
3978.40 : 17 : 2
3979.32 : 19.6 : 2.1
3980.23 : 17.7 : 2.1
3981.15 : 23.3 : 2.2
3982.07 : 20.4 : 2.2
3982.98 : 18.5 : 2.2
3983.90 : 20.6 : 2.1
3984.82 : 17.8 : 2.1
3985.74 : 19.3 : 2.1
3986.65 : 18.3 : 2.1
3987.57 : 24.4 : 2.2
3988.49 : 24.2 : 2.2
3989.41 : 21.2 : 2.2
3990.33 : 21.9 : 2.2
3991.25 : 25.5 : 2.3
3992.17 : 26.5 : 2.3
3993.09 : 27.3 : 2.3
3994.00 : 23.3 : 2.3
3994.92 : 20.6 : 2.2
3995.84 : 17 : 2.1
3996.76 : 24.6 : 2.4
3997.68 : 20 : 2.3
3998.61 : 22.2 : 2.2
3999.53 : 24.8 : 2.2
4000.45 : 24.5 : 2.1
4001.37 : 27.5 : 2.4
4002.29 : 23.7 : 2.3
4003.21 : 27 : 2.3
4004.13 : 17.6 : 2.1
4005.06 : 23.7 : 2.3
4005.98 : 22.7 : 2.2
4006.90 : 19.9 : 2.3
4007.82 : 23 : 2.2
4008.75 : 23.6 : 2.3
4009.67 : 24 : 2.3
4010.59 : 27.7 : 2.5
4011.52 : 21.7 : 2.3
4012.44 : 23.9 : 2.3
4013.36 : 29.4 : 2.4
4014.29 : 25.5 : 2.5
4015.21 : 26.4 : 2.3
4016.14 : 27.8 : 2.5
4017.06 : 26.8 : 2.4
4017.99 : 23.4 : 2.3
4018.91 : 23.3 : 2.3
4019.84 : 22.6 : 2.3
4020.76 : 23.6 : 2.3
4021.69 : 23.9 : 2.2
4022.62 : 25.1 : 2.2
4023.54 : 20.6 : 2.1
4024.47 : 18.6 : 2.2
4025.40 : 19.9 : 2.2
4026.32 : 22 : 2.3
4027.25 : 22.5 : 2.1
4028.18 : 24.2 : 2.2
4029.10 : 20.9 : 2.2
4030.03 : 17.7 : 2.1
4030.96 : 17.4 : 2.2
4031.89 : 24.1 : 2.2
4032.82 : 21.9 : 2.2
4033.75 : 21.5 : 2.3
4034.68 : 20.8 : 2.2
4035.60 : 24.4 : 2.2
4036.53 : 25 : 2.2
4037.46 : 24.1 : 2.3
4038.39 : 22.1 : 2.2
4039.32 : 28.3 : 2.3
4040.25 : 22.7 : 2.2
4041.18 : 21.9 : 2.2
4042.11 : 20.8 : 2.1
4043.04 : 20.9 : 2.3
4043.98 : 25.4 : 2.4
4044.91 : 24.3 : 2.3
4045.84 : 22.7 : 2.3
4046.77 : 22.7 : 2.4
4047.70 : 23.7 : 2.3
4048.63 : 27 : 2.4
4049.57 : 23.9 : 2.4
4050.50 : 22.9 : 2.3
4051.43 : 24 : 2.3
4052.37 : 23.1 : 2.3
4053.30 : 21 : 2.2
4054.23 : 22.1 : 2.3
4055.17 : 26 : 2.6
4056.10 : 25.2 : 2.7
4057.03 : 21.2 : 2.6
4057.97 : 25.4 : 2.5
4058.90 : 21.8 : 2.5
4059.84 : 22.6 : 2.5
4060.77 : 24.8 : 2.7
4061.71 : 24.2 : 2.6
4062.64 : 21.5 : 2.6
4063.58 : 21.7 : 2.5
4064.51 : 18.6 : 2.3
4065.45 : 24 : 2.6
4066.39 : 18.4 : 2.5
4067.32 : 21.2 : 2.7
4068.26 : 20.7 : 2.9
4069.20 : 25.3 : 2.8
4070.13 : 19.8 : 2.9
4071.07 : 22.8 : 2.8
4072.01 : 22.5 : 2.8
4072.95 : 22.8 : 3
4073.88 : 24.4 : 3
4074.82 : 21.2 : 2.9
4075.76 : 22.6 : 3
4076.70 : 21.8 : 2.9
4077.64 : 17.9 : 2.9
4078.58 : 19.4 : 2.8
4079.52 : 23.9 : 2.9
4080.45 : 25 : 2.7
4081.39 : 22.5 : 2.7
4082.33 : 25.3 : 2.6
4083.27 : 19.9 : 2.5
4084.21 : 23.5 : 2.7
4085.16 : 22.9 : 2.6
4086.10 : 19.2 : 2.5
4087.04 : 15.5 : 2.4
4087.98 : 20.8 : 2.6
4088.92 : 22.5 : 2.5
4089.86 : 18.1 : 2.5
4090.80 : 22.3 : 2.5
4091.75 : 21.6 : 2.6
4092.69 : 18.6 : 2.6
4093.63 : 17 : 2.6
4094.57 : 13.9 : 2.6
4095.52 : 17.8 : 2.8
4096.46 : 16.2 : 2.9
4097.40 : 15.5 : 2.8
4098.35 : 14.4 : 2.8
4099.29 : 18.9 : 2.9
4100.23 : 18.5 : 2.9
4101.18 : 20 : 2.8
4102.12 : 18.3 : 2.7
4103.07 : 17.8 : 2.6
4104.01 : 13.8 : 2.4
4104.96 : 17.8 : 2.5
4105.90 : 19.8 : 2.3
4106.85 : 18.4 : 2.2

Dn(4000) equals 1.38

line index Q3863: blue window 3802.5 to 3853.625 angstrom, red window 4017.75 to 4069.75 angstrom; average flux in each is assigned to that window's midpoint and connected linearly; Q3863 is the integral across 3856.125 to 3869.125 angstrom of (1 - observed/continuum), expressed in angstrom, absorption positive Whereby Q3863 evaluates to -0.75 angstrom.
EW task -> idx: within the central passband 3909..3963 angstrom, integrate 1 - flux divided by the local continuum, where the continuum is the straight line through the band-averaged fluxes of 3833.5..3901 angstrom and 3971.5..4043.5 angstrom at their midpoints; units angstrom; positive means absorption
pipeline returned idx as 2.88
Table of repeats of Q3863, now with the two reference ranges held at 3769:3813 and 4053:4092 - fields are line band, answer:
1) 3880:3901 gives 3.4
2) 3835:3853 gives 2.3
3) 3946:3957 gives 0.4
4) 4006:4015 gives -1.6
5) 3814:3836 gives 3.1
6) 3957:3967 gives 2.7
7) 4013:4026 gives -2.0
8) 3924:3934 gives 1.4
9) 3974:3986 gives 1.1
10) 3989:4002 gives -1.9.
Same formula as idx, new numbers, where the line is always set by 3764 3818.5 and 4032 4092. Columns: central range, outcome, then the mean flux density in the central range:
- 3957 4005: 5.0 angstrom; 18.4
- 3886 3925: 1.6 angstrom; 17.9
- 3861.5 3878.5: -0.7 angstrom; 18.6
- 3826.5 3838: 3.7 angstrom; 11.4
